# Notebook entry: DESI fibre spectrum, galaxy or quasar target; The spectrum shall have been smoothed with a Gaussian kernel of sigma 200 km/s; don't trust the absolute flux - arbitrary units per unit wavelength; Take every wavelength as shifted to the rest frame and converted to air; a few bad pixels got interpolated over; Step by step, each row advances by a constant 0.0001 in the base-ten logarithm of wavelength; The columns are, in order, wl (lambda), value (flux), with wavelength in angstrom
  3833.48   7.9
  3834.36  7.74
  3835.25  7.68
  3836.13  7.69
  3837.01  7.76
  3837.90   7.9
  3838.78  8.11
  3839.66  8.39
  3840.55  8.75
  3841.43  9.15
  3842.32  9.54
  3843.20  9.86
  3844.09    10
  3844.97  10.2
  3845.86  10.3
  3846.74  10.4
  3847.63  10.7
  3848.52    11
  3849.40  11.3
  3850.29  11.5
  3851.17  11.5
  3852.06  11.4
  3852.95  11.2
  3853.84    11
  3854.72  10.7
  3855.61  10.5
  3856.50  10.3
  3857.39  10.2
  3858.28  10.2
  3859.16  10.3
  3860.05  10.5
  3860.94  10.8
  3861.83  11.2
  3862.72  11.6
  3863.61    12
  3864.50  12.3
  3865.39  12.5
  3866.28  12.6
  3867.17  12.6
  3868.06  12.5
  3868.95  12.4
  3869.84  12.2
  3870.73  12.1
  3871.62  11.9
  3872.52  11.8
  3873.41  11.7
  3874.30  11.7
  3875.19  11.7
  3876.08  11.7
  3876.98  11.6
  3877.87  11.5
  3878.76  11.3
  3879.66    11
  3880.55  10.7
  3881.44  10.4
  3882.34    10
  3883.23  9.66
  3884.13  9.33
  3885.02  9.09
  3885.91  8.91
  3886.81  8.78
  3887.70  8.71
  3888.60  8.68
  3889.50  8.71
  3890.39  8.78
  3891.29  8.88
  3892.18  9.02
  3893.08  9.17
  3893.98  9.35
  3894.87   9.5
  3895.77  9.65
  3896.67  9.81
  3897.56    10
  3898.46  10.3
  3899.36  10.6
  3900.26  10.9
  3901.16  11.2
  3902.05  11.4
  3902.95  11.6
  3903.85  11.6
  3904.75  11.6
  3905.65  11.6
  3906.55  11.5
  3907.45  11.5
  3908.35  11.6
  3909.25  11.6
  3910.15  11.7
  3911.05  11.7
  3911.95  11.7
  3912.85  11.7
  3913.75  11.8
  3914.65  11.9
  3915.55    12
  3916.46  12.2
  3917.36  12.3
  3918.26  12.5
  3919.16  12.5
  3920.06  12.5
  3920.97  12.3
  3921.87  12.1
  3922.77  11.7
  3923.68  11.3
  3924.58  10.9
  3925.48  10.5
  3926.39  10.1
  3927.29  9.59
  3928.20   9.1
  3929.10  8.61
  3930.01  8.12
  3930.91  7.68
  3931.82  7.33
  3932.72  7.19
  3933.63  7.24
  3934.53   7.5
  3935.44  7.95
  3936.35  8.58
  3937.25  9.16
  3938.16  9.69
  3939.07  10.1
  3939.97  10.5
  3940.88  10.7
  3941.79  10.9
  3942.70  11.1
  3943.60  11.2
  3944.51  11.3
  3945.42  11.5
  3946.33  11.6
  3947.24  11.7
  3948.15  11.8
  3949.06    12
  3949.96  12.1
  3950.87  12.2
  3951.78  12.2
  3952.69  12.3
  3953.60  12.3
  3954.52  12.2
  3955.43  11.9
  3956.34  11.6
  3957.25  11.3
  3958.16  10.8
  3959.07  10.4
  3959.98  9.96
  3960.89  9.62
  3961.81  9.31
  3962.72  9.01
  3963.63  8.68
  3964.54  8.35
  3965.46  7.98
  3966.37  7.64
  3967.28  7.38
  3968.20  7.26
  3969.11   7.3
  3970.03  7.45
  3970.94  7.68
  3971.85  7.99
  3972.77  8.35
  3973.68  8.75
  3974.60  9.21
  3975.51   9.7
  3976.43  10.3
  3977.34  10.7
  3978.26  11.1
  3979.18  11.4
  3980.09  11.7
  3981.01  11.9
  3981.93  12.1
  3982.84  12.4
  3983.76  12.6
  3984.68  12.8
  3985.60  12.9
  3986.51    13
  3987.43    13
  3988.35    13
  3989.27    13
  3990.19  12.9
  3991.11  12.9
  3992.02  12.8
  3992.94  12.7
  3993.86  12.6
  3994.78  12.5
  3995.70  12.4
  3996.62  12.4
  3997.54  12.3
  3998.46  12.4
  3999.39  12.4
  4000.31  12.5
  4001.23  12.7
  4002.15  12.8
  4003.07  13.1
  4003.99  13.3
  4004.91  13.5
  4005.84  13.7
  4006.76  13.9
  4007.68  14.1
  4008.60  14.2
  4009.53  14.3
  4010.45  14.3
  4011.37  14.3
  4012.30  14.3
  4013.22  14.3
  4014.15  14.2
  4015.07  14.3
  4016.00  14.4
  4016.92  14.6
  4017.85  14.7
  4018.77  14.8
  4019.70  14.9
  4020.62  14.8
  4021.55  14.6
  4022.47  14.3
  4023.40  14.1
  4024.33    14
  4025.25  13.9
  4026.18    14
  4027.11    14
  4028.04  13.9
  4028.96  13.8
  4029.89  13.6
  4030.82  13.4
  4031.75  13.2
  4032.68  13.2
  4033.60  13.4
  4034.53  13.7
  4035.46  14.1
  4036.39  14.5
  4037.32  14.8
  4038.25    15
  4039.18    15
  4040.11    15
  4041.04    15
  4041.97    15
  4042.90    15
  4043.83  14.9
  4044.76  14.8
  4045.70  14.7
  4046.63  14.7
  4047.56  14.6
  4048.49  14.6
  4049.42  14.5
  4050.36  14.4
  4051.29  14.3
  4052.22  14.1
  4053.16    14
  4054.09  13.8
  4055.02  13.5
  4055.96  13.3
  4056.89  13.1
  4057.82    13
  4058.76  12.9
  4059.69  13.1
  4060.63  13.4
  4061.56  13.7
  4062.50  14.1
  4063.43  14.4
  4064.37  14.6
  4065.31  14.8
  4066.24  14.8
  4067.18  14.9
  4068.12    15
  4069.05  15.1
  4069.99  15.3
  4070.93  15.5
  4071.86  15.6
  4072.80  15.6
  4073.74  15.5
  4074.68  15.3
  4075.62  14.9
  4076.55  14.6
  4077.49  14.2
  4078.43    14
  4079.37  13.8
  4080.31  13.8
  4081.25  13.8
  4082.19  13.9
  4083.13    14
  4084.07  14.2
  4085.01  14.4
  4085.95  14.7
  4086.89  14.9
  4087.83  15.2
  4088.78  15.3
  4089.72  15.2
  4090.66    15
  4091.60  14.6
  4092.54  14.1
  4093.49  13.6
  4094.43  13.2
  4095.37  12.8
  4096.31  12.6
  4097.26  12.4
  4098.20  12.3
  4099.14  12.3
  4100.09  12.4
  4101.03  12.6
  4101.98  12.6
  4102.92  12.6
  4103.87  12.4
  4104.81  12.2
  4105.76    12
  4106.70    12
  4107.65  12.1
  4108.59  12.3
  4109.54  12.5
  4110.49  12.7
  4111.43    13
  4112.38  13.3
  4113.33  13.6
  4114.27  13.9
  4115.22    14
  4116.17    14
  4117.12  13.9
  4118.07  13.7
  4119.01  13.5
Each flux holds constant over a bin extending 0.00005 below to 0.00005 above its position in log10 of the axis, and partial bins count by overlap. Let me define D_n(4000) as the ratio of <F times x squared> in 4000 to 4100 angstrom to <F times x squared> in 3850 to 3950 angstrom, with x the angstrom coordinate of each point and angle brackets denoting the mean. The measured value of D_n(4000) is 1.4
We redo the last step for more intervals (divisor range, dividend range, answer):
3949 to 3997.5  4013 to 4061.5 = 1.34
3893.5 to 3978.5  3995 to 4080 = 1.44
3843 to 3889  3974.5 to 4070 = 1.35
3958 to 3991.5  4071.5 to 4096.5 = 1.48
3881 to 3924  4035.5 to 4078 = 1.46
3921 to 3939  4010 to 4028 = 1.62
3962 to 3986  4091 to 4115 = 1.41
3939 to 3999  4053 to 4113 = 1.33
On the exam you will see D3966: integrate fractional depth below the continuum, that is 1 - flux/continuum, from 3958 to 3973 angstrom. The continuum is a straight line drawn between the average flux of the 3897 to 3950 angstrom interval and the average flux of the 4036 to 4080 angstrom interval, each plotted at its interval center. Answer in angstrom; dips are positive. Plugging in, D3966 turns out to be 4.3 angstrom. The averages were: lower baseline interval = 10.7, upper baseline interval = 14.5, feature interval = 8.5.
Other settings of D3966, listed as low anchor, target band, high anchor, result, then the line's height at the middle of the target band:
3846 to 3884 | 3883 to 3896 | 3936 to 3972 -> 2.3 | 11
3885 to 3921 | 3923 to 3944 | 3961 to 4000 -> 2.7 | 10.8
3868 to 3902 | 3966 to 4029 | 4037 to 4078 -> 3.3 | 13.1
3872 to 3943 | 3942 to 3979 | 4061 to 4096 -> 4.8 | 11.7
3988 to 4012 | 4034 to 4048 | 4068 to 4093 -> -0.8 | 13.9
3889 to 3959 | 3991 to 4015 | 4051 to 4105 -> -1.7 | 12.4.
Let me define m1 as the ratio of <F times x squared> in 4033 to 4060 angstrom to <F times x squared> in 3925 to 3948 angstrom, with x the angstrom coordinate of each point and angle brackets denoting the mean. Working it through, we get 1.57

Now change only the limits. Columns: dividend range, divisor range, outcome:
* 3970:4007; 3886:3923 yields 1.14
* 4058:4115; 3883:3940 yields 1.47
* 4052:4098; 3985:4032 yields 1.08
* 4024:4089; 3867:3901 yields 1.50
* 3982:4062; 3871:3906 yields 1.42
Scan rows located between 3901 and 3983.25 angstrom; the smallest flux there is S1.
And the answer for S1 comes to 7.19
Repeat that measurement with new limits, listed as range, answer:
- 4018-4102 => 12.3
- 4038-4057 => 13.1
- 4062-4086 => 13.8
